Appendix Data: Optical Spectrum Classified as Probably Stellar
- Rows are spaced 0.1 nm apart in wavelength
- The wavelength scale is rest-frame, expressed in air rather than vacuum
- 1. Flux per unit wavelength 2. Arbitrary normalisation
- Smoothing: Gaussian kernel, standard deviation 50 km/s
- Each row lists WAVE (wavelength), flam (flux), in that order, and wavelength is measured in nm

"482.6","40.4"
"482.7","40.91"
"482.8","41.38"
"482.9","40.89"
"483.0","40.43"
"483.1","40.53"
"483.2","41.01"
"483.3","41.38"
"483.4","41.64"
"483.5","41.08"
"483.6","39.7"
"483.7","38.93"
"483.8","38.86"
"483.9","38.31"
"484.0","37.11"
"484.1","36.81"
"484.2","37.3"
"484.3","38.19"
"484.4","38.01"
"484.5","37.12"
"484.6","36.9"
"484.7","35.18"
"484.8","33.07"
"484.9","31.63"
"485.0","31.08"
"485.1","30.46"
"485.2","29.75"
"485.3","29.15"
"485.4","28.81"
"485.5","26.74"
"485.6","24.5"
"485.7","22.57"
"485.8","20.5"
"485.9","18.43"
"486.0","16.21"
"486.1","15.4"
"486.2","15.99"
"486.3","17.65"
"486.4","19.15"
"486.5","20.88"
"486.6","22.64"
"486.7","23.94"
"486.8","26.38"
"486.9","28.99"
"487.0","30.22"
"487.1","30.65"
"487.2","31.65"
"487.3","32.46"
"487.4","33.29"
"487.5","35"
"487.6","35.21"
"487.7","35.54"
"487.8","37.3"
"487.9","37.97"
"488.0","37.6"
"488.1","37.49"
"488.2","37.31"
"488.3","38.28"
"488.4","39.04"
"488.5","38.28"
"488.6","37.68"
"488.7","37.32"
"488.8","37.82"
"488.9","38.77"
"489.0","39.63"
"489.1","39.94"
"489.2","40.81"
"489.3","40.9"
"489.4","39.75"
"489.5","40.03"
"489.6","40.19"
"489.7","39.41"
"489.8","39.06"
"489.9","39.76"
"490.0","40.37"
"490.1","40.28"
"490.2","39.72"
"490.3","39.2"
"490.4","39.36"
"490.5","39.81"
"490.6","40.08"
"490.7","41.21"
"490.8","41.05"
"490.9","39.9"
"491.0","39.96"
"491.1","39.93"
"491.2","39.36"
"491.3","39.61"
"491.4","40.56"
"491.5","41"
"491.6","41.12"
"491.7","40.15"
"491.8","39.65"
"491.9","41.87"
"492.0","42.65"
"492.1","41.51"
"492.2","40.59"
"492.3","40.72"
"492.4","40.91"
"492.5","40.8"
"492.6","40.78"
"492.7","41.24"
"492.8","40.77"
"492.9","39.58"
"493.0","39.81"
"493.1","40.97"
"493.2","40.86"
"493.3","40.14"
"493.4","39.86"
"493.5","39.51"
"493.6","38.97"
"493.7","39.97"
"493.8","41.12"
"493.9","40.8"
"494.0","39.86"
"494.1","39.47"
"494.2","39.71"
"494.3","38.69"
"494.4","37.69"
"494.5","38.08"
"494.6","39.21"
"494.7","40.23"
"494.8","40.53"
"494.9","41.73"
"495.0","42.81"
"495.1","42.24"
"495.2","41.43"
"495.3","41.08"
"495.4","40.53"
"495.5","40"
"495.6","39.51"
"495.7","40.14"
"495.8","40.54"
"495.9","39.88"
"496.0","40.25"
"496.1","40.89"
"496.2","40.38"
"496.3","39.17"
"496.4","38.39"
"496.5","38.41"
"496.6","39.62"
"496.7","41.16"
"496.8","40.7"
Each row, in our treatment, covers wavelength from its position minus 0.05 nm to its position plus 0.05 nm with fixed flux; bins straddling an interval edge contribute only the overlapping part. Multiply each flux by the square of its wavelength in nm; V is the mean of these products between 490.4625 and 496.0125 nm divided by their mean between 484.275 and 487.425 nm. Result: 1.52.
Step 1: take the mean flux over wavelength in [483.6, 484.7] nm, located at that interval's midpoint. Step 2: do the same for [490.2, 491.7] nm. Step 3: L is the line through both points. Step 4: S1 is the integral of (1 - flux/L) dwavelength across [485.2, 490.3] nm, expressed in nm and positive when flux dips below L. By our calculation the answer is 0.88 nm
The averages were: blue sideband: 37.7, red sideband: 40.1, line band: 32.4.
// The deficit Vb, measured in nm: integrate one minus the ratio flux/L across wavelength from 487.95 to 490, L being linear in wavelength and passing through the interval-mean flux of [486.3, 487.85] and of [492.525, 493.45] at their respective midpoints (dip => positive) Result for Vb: -0.39 nm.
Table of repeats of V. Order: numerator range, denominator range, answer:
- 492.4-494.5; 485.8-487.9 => 1.55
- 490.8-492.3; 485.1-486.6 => 1.88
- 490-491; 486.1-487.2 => 1.72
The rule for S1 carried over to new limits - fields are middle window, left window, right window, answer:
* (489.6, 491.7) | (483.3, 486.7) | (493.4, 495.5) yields -0.23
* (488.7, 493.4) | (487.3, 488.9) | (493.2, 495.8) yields -0.22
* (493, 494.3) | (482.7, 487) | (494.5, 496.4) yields -0.04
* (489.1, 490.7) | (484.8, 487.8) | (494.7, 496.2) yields -0.39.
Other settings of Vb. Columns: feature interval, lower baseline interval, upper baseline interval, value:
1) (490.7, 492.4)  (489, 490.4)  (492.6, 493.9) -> -0.02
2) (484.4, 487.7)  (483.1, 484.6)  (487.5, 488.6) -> 0.92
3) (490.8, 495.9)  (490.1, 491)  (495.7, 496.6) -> -0.06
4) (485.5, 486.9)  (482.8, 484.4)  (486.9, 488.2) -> 0.59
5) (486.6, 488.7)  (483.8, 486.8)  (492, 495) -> -0.15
